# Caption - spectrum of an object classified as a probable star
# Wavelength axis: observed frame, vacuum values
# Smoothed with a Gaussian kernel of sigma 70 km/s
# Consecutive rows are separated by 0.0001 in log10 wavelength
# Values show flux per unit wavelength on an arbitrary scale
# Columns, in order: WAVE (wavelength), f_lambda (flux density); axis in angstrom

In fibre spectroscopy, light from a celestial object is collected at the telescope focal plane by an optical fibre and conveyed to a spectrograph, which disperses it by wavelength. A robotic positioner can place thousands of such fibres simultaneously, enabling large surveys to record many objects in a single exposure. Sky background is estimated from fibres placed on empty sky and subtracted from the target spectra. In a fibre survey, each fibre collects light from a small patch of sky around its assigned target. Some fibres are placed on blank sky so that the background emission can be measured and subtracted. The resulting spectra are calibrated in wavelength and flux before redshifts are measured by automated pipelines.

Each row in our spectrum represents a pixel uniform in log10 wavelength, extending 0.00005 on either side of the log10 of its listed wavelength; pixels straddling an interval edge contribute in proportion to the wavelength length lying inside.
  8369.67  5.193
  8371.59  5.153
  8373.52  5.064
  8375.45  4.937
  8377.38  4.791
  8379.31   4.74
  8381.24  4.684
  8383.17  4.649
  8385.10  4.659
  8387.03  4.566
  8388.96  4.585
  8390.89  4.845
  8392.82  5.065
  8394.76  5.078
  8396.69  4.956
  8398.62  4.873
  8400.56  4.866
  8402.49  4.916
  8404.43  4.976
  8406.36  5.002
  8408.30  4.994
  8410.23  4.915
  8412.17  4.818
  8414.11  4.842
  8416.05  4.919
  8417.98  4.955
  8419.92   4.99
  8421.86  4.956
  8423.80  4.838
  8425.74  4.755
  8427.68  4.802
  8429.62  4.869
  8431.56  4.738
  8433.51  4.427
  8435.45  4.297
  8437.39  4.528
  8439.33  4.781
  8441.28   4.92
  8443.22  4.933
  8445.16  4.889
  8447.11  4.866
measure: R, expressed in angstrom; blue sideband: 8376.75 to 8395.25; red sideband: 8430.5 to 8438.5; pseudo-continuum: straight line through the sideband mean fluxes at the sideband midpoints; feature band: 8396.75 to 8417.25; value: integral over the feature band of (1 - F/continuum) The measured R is -1.2 angstrom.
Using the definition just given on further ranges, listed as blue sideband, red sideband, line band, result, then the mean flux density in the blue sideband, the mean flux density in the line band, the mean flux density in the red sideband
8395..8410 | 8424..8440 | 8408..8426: -0.4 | 4.95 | 4.9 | 4.66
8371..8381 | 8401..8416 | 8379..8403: 0.5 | 4.91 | 4.81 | 4.92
